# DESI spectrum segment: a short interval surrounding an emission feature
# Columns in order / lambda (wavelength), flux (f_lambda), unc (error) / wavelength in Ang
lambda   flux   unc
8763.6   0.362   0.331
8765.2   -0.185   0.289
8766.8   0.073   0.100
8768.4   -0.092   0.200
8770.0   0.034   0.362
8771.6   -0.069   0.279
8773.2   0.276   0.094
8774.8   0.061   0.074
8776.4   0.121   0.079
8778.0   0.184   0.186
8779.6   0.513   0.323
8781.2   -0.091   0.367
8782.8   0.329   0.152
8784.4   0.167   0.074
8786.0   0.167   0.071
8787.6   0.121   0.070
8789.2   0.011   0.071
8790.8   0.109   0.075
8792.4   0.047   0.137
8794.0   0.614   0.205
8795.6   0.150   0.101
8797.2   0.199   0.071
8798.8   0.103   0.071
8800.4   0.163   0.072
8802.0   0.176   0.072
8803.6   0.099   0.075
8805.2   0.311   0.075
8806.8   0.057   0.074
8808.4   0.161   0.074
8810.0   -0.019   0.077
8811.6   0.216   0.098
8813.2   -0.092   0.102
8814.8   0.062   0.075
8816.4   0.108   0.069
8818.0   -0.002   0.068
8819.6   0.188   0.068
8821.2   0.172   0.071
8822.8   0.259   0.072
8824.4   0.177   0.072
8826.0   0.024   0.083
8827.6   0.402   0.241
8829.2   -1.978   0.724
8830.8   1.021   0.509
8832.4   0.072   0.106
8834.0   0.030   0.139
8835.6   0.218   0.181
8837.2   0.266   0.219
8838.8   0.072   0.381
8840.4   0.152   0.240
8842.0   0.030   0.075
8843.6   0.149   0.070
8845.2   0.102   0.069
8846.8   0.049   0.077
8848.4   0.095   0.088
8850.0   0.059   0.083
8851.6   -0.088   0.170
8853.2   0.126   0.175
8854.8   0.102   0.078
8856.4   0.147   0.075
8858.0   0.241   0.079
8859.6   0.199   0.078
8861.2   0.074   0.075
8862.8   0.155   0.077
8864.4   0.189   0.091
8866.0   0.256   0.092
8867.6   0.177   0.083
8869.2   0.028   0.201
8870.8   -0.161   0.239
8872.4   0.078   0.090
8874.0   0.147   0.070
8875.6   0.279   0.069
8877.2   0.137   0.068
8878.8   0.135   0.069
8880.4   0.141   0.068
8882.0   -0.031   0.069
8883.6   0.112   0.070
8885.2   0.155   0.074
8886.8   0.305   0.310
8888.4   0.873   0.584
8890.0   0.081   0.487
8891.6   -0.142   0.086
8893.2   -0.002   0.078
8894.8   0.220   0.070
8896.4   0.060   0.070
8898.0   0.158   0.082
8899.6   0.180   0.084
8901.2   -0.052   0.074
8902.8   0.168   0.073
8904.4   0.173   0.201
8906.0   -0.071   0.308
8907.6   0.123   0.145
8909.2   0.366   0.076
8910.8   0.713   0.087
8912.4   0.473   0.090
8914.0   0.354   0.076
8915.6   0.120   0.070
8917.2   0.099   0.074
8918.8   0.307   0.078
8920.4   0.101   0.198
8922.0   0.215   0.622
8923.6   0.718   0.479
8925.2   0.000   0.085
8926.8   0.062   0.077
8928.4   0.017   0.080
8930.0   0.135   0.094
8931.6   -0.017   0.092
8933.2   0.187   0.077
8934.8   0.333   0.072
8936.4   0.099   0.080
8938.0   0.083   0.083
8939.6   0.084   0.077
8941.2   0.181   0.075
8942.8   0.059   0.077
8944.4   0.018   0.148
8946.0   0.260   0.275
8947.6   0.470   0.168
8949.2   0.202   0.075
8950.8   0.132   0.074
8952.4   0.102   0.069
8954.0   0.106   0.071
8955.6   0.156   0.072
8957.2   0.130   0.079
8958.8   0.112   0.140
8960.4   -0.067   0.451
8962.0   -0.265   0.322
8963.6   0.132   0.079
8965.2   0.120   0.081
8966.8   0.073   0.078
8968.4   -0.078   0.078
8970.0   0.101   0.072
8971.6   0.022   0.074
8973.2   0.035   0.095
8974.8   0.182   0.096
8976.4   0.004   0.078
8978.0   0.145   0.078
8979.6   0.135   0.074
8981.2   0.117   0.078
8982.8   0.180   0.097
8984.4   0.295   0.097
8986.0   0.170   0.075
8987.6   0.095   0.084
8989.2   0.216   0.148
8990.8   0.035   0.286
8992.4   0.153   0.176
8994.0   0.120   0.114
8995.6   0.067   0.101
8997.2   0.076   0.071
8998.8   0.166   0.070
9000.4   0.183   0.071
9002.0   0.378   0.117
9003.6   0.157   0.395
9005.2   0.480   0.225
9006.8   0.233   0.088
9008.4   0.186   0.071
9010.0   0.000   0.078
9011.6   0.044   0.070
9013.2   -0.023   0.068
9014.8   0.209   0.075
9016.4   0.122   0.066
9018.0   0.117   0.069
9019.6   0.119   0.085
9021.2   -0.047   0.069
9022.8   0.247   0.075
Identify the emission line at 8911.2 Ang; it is H-beta 4861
